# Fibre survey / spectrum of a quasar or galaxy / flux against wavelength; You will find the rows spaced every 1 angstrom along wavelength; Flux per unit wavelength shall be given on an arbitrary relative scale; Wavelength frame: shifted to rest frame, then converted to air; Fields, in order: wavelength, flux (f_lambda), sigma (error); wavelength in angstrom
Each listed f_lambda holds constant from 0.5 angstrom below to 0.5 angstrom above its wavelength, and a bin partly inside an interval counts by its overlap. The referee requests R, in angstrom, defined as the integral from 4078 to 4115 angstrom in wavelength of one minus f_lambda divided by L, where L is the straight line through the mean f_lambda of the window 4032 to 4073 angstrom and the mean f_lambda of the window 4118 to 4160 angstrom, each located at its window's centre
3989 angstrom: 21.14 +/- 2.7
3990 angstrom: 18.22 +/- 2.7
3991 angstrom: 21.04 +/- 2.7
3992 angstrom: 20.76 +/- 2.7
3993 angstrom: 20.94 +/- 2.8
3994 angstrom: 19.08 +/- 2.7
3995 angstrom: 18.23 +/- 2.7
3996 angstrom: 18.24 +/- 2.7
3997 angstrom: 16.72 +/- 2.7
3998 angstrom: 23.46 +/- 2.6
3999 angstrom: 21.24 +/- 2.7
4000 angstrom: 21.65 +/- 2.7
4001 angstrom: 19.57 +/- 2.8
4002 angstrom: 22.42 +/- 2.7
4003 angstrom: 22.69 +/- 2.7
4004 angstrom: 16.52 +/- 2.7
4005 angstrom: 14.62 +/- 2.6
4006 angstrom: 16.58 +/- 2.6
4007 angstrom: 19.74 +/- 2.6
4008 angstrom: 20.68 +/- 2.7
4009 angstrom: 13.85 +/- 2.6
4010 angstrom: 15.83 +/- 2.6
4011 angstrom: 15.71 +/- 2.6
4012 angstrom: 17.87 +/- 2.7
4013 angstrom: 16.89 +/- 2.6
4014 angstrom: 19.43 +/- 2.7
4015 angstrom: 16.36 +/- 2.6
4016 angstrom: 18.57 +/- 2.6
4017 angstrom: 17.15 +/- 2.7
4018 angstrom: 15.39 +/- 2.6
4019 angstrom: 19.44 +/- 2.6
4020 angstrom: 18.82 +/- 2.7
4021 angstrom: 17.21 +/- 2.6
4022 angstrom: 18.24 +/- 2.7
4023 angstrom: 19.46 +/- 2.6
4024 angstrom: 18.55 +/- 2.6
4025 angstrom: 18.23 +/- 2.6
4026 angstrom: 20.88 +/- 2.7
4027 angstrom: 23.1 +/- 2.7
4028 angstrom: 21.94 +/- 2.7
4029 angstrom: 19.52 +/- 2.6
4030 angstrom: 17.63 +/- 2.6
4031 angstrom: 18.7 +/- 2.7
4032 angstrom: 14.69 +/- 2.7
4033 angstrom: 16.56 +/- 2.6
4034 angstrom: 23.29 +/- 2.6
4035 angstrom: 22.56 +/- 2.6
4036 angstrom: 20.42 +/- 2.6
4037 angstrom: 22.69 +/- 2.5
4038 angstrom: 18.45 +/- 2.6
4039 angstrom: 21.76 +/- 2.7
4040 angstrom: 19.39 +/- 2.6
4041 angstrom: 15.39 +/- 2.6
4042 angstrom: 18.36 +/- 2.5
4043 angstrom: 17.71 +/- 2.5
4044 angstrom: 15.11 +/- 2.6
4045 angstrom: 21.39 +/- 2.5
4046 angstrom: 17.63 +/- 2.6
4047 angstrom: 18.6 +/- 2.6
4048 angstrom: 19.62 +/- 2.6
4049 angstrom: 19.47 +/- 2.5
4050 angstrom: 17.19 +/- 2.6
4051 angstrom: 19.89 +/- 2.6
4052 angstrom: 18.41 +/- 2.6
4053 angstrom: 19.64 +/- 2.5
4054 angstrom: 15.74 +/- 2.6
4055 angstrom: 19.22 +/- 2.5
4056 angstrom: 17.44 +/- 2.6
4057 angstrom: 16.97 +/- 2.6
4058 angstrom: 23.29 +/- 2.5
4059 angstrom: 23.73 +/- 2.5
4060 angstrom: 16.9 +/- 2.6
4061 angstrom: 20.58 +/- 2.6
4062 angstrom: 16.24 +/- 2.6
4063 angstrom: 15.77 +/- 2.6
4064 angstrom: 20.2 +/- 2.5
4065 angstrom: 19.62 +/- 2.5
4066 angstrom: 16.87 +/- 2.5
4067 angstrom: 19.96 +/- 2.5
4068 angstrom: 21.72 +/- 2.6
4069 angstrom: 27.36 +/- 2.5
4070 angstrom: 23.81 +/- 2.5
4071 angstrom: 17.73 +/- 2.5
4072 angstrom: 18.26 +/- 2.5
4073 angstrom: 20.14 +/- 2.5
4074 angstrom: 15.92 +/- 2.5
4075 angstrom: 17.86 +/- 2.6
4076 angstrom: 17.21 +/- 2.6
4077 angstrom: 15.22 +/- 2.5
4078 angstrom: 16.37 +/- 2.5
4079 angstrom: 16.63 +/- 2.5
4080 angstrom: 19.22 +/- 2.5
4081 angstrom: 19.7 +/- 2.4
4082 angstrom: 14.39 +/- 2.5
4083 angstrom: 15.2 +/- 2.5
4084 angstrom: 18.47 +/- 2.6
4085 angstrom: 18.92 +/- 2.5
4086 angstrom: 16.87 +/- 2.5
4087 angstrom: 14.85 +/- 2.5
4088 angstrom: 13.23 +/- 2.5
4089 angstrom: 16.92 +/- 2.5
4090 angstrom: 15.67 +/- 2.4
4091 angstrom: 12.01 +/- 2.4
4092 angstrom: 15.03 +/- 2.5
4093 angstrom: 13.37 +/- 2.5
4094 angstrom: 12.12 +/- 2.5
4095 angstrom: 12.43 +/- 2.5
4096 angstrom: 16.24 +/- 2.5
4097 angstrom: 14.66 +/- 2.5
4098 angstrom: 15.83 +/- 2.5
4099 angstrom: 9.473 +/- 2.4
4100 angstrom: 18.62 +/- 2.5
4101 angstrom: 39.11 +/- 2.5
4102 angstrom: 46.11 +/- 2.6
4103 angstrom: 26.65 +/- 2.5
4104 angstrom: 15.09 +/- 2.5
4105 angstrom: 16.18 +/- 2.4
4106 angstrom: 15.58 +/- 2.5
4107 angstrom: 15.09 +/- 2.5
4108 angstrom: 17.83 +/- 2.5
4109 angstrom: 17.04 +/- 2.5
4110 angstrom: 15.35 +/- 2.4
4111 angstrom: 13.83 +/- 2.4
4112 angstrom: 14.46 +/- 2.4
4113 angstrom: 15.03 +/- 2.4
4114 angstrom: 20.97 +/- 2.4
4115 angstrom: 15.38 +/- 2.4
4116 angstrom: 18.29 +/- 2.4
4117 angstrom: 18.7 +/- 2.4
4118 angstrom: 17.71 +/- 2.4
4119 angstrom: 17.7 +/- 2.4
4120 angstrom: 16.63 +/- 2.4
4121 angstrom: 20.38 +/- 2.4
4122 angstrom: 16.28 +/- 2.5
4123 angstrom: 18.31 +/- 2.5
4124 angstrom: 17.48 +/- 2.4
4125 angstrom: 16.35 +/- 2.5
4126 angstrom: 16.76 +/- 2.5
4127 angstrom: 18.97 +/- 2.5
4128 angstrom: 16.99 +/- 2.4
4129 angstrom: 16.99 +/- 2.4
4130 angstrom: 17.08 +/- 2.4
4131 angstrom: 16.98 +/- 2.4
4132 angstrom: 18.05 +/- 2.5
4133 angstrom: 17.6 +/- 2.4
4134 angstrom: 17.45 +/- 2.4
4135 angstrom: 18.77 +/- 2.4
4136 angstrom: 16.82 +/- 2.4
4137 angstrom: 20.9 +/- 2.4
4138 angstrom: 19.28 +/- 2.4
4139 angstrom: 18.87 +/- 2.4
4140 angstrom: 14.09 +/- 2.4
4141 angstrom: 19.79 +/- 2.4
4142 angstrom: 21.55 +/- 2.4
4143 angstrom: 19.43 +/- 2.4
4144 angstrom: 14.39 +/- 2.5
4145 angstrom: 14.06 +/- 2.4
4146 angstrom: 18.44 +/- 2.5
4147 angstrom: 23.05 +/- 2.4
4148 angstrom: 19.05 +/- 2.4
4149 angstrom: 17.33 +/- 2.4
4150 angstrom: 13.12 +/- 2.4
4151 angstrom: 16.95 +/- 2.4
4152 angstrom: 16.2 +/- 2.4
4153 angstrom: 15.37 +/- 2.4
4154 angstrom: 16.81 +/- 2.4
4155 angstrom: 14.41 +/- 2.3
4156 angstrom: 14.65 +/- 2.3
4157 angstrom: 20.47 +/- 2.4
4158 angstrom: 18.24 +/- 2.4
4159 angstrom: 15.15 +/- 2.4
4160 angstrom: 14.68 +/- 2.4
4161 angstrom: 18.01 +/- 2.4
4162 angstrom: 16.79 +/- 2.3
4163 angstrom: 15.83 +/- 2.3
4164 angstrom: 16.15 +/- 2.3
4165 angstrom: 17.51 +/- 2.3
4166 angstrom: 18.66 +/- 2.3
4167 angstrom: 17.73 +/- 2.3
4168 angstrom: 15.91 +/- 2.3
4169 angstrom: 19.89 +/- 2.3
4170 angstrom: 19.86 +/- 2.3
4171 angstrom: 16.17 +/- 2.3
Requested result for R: 1.9 angstrom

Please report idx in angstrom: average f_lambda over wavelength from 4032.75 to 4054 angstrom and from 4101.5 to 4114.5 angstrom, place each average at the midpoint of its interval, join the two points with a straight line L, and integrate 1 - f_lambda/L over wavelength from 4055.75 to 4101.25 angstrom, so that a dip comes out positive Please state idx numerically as 3.6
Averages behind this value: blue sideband 19.2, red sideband 19.2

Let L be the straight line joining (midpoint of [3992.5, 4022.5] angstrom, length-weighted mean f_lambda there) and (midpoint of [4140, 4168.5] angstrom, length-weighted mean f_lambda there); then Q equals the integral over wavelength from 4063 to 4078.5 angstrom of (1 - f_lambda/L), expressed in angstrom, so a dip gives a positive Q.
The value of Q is -1.1 angstrom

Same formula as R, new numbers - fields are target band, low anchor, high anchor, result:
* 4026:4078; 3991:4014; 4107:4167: -2.5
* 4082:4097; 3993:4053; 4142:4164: 2.3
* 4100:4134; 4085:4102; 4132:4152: -2.7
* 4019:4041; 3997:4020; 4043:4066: -1.2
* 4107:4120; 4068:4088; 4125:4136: 0.7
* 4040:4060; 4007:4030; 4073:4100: -1.8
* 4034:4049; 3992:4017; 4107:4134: -1.0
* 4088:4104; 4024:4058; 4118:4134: -0.5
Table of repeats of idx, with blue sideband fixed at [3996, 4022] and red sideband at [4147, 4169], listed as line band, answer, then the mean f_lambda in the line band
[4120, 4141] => -0.77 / 17.7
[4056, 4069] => -1.29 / 19.6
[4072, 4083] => 0.27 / 17.2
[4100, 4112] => -2.64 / 21.2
